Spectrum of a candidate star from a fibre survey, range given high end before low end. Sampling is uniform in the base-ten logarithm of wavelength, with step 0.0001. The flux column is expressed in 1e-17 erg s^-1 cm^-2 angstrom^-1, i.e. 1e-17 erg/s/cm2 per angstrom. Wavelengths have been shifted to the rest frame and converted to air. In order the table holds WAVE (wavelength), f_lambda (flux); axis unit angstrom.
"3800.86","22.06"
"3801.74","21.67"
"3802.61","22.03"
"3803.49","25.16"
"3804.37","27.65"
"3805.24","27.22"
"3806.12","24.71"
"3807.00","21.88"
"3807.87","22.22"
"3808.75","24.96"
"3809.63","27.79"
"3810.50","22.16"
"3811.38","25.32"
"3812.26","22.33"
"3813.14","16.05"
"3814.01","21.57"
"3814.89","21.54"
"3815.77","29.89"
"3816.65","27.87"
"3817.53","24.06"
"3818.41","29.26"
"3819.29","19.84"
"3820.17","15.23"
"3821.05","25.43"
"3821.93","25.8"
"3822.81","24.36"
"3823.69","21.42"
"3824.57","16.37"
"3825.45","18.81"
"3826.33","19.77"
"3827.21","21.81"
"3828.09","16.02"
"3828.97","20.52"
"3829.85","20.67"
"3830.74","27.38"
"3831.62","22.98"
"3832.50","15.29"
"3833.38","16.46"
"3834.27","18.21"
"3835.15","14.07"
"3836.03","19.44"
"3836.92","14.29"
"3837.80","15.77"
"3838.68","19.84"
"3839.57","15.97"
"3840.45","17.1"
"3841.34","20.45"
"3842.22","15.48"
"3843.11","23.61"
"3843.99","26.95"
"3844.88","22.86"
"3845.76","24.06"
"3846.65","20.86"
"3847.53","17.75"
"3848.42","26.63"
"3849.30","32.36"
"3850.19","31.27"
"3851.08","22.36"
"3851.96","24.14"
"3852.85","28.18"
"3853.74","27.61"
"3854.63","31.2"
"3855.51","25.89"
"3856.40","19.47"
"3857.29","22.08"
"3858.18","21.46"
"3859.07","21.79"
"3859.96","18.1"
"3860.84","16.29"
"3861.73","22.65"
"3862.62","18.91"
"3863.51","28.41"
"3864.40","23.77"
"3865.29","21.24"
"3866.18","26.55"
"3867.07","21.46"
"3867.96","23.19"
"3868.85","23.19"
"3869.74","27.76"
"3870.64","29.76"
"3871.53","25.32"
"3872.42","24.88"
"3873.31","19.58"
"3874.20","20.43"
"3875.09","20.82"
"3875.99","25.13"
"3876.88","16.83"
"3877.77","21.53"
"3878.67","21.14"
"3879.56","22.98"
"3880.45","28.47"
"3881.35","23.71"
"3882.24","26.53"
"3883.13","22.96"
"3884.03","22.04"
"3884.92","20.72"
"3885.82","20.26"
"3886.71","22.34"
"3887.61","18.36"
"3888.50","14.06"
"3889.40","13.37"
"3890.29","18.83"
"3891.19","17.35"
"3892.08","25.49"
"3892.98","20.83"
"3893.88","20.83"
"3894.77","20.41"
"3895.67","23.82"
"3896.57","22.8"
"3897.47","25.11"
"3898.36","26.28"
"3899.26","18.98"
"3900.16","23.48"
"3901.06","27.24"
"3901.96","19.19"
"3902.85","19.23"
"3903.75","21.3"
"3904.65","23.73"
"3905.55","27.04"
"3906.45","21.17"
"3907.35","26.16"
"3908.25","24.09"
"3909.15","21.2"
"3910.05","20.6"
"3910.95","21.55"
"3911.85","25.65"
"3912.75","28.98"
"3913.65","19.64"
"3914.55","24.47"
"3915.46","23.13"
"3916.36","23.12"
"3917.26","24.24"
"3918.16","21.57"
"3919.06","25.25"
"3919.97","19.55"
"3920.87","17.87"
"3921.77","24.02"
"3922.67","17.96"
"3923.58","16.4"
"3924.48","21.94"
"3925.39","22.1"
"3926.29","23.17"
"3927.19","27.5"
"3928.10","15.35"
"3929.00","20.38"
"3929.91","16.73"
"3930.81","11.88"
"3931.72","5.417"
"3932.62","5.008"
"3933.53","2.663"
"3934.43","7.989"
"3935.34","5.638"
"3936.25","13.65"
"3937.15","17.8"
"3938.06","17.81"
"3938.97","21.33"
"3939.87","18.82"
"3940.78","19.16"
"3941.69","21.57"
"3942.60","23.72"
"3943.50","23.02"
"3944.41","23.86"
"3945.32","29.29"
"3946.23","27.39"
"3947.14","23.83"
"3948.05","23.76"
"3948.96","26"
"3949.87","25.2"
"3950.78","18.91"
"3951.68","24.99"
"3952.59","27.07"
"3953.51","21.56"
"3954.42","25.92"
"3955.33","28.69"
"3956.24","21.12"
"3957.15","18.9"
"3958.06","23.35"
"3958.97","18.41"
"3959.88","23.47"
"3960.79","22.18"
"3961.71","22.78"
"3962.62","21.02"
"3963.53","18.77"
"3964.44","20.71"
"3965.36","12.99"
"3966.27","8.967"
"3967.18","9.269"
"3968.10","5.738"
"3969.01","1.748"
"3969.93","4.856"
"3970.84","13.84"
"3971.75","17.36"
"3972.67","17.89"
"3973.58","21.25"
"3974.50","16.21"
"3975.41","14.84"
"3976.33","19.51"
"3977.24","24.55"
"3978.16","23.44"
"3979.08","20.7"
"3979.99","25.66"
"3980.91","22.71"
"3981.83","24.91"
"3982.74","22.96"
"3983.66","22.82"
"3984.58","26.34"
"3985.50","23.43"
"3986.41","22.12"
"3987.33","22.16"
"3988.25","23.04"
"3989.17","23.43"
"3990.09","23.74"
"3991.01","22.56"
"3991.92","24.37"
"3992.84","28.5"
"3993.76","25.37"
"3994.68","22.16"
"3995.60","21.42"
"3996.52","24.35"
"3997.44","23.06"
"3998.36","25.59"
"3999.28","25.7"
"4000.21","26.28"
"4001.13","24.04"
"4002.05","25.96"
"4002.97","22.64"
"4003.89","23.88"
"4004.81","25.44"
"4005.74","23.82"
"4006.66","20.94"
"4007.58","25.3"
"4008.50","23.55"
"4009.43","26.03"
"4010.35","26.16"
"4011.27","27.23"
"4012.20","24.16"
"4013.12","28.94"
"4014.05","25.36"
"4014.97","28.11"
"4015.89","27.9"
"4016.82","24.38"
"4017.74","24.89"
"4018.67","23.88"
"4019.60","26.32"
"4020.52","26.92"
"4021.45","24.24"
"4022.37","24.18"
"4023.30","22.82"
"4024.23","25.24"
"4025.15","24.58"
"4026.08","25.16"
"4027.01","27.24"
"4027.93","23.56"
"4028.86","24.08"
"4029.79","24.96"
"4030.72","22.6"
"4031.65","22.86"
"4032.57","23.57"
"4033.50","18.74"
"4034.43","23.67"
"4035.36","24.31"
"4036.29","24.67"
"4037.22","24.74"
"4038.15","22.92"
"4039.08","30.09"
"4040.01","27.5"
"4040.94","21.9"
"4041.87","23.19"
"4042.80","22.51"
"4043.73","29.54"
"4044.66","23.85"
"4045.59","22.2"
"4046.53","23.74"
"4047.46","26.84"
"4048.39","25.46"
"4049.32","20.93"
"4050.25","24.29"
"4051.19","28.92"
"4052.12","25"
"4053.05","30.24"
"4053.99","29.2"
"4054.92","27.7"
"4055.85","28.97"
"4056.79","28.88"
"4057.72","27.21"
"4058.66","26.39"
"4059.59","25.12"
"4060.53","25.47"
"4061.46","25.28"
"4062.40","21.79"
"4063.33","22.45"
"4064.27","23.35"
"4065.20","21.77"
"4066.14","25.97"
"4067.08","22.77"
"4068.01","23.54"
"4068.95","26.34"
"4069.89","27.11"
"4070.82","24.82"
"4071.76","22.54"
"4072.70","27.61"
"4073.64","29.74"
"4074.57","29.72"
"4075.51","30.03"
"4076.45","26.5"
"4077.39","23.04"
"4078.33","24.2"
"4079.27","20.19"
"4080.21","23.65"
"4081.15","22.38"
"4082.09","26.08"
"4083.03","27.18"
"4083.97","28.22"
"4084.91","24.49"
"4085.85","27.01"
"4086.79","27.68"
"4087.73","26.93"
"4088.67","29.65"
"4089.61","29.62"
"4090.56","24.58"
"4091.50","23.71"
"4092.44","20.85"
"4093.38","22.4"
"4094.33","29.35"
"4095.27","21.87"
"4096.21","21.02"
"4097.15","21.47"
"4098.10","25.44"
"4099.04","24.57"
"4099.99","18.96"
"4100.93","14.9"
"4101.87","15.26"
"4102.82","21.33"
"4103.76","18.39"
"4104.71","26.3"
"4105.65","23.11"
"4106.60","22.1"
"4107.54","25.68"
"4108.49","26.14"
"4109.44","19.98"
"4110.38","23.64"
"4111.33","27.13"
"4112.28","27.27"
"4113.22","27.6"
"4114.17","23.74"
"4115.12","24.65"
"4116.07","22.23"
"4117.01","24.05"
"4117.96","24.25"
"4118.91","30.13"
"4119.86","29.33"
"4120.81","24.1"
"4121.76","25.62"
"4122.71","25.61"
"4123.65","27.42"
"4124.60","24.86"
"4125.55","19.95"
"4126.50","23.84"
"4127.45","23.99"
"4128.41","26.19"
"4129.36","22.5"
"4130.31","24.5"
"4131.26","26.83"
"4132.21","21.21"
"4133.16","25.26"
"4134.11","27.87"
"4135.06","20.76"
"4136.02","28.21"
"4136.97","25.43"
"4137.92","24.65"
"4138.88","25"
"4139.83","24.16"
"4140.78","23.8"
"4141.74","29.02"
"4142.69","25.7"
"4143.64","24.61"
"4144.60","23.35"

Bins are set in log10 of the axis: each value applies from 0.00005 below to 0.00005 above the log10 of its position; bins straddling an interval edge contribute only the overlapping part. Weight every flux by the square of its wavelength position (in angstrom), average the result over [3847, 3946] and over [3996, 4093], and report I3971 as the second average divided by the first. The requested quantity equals 1.26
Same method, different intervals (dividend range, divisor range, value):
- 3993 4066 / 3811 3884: 1.23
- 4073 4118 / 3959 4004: 1.25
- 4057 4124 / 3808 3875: 1.25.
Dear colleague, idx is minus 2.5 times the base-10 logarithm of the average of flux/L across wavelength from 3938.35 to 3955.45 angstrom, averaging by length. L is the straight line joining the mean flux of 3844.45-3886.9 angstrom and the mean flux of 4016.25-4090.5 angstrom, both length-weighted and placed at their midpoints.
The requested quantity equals 0.02 mag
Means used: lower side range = 23.5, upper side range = 25.3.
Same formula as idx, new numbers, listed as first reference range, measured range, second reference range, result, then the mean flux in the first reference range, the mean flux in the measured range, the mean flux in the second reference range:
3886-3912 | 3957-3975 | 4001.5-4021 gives 0.44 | 21.7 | 15.9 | 25.3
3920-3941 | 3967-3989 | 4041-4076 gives 0.05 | 16.1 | 18.8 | 25.6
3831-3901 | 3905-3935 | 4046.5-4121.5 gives 0.15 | 22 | 19.8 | 24.9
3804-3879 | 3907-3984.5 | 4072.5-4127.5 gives 0.18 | 22.4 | 19.8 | 24.6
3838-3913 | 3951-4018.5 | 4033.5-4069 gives 0.10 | 22.6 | 22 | 25.1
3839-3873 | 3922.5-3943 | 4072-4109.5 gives 0.41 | 23.4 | 16.2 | 24.3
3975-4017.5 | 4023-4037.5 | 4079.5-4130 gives 0.01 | 24.1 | 23.9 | 24.3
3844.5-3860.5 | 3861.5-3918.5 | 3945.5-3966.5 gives 0.05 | 24.3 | 22.6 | 22.2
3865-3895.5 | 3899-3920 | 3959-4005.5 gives -0.07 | 22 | 23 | 20.7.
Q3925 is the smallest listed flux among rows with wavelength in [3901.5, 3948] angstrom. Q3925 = 2.663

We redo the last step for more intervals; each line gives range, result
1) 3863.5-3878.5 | 16.83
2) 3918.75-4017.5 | 1.748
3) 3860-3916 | 13.37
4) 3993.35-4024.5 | 20.94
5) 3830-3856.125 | 14.07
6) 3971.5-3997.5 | 14.84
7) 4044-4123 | 14.9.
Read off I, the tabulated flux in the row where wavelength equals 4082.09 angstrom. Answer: 26.08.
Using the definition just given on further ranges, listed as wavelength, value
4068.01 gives 23.54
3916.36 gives 23.12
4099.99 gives 18.96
